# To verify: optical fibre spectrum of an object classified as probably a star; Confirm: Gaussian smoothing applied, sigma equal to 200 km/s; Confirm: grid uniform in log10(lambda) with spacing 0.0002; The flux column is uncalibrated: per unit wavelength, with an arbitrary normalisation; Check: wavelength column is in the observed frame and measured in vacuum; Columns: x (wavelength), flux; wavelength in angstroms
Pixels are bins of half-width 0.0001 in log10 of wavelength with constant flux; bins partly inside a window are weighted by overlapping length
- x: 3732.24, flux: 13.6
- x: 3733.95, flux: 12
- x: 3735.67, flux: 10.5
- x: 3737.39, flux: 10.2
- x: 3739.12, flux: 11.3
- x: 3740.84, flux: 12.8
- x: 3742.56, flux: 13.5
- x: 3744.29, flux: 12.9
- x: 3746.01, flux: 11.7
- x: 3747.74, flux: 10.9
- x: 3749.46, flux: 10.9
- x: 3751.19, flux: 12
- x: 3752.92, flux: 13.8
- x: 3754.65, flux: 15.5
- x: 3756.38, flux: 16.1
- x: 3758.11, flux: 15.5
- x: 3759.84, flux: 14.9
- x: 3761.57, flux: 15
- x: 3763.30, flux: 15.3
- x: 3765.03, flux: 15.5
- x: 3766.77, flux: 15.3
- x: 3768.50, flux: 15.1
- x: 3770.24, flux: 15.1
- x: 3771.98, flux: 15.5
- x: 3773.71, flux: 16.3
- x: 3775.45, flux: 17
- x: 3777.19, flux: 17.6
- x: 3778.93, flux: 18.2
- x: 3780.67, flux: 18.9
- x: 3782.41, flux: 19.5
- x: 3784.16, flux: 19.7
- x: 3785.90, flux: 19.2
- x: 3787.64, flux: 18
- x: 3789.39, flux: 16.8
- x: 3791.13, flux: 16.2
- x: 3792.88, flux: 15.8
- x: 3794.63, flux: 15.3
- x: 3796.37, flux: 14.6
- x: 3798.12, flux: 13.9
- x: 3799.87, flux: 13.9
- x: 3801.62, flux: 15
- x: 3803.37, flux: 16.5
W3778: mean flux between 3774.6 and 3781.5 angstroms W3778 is 17.9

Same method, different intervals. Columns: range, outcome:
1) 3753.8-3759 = 15.7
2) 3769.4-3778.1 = 16.3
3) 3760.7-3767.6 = 15.3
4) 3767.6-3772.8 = 15.2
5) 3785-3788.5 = 18.6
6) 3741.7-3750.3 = 12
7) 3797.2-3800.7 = 13.9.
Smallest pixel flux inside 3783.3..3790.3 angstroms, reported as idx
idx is 16.8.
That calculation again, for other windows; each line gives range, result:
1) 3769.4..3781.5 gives 15.1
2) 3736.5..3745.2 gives 10.2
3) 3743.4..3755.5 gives 10.9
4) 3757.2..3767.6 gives 14.9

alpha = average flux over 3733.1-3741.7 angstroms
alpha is 11.4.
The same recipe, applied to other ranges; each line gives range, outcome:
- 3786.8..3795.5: 16.4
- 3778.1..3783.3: 18.9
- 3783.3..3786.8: 19.5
